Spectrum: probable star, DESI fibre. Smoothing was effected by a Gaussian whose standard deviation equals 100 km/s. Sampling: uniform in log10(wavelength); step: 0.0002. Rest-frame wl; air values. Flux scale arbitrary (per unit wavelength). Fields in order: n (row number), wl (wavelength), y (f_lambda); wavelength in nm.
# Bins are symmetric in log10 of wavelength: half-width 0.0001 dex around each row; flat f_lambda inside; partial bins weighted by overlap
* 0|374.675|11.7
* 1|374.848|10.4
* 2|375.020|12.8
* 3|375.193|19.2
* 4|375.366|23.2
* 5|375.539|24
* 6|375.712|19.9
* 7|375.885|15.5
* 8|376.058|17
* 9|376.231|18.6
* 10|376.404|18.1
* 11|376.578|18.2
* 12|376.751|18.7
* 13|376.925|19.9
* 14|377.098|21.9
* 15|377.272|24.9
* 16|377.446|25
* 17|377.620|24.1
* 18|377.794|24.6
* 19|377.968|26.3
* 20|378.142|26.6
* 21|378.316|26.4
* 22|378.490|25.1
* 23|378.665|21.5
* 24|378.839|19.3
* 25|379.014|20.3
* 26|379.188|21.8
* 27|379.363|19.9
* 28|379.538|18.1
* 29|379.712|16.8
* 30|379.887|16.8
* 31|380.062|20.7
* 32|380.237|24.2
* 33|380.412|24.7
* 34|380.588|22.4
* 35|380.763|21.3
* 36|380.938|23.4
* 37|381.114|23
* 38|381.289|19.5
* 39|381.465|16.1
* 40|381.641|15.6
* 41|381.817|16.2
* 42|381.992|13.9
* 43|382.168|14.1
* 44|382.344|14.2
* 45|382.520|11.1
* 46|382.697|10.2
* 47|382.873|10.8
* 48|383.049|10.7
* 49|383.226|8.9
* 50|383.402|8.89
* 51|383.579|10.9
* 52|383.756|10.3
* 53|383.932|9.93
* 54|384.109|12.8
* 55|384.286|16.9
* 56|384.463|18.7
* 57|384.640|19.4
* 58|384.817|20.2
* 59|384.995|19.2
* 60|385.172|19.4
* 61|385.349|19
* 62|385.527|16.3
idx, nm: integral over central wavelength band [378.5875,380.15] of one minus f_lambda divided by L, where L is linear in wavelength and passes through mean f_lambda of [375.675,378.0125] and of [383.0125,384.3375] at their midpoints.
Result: -0.20 nm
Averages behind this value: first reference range 20.8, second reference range 11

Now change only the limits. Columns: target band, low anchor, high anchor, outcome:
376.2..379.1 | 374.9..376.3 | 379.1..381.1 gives -0.40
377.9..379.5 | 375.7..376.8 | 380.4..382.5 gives -0.43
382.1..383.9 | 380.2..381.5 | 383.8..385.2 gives 0.76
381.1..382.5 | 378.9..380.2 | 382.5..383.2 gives -0.27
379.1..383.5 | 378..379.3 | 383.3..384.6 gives 0.32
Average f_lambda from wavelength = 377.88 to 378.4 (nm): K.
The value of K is 26.4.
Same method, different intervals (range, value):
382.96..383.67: 9.85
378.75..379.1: 19.8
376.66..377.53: 22.1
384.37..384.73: 19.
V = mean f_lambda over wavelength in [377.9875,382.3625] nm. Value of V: 20.3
